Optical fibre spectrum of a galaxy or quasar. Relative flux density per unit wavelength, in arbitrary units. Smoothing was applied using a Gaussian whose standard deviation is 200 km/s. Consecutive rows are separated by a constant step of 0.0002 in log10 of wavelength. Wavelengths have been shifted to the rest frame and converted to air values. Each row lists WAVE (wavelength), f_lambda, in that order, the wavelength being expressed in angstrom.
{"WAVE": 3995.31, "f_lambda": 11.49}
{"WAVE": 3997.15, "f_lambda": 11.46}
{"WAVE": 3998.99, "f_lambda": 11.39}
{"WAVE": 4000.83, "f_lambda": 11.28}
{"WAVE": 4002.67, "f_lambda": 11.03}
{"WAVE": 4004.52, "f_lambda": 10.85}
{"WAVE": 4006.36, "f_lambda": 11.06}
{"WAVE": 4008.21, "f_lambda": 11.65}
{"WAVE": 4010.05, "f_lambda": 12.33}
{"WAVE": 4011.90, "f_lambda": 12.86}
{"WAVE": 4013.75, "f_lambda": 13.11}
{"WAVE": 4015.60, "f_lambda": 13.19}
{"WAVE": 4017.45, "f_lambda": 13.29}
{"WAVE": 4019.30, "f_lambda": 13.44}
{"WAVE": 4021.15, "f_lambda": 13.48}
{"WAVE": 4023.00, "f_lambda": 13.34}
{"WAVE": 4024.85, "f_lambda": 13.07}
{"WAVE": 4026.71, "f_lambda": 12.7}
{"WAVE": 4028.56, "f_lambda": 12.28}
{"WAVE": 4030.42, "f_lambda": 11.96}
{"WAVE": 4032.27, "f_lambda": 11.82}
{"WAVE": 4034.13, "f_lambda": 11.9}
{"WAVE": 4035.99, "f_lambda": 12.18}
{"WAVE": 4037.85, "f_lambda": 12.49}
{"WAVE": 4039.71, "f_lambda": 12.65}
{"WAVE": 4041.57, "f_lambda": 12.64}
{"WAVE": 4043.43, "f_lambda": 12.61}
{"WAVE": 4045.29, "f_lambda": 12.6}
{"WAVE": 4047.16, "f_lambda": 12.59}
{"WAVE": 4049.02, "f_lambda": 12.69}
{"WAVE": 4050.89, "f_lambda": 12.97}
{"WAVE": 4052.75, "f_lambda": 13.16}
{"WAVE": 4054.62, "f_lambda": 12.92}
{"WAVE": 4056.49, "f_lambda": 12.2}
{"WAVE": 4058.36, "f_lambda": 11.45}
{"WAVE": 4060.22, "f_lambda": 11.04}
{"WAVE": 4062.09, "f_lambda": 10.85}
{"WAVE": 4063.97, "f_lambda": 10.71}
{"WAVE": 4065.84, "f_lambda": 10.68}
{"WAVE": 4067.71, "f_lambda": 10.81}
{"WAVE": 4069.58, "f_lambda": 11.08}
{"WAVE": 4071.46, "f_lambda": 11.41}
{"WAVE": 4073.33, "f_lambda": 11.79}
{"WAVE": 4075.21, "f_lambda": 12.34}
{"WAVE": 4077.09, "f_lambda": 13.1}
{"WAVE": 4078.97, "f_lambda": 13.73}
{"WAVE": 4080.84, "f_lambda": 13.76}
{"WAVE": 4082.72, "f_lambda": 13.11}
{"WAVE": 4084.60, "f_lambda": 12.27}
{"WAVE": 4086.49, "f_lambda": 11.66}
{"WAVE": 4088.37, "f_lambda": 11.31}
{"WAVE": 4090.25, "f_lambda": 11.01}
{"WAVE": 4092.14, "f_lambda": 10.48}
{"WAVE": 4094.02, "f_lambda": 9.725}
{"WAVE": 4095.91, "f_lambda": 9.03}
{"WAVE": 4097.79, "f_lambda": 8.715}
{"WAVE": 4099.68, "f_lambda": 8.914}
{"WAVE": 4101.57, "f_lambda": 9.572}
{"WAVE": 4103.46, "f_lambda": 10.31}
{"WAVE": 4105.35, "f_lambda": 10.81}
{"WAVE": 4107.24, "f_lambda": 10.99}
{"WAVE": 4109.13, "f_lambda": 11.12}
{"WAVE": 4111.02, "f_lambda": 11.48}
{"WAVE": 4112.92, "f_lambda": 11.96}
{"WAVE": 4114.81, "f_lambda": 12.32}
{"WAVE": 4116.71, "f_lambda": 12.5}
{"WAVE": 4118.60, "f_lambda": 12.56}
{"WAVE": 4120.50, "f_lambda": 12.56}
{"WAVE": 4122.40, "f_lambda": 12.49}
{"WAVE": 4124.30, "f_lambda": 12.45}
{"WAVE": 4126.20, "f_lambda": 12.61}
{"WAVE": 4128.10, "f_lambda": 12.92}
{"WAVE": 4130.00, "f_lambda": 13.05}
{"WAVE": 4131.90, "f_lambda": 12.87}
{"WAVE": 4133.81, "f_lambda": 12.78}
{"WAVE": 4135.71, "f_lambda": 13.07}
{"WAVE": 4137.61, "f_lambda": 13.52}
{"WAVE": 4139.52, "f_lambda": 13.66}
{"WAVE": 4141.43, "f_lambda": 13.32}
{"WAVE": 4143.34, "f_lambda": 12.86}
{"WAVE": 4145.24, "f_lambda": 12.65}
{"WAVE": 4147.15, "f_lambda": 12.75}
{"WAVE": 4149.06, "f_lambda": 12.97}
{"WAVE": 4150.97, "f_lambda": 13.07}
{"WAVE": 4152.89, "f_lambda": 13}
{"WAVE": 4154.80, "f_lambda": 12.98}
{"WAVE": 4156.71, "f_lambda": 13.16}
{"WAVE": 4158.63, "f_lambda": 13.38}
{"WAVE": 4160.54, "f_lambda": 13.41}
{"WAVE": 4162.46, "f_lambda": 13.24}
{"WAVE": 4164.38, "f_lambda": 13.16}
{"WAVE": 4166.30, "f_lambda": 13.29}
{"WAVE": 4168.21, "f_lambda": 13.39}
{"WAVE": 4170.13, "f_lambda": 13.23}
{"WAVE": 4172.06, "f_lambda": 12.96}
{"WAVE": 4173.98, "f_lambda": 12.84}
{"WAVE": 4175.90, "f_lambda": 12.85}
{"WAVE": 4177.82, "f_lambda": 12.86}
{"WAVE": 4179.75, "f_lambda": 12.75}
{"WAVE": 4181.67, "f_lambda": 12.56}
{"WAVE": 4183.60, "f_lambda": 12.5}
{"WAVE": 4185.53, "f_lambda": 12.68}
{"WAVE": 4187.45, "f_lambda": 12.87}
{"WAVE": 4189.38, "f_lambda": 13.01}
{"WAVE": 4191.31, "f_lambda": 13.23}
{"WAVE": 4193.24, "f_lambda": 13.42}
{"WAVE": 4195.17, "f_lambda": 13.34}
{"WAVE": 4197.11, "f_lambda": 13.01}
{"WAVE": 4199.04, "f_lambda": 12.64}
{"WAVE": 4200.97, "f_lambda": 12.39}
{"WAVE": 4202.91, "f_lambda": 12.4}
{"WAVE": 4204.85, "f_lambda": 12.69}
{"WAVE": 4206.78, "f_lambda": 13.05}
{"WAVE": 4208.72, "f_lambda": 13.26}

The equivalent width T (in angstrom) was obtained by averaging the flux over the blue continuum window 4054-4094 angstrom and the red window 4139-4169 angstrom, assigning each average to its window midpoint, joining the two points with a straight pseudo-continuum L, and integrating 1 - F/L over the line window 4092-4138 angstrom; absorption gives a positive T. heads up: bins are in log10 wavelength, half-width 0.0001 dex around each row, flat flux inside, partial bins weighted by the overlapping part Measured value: 3.4 angstrom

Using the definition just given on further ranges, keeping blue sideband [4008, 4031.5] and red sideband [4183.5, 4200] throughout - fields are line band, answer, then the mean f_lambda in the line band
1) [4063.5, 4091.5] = 2.1 angstrom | 11.9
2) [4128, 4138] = -0.1 angstrom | 13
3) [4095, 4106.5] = 3.0 angstrom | 9.59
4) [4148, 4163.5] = -0.2 angstrom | 13.1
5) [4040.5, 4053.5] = 0.1 angstrom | 12.7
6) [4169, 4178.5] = 0.0 angstrom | 13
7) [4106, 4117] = 1.1 angstrom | 11.7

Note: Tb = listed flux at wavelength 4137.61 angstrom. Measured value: 13.52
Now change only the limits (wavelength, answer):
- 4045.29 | 12.6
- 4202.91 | 12.4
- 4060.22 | 11.04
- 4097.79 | 8.715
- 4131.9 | 12.87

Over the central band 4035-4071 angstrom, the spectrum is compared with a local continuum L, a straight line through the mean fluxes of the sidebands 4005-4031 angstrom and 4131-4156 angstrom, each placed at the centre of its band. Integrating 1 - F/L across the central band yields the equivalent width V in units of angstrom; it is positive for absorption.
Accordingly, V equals 2.2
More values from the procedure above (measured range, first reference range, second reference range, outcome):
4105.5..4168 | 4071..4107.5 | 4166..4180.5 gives -2.6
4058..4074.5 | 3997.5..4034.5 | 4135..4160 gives 2.0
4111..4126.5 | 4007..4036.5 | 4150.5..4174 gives 0.8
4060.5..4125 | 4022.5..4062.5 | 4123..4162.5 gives 6.6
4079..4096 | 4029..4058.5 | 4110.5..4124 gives 1.0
